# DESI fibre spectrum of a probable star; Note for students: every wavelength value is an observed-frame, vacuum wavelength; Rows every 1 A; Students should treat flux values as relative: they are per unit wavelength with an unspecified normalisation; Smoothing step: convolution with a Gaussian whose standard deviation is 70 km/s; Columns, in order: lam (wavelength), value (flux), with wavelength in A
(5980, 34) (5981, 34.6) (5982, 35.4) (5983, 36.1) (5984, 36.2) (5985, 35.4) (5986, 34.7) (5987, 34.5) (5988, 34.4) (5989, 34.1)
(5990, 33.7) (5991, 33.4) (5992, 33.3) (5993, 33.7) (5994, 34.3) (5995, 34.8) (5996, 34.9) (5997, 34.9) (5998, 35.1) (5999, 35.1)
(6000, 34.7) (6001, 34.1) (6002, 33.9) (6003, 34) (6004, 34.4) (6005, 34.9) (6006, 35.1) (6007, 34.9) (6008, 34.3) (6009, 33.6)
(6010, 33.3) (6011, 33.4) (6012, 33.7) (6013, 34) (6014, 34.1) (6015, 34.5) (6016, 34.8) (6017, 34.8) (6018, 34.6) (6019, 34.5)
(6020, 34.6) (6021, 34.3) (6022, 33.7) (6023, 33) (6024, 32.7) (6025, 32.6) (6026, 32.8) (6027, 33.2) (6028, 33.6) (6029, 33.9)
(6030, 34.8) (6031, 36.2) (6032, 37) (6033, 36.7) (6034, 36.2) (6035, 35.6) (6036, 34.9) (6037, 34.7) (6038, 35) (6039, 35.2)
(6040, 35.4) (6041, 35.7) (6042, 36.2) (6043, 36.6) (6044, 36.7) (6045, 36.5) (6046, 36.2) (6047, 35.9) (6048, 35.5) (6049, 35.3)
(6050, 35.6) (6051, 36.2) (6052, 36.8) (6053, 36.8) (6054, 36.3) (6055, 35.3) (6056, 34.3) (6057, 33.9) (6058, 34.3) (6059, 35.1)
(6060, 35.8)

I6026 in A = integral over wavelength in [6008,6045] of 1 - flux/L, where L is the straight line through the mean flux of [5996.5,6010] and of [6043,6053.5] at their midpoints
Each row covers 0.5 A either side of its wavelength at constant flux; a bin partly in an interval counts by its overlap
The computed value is 0.7 A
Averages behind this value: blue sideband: 34.5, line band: 34.6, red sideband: 36.2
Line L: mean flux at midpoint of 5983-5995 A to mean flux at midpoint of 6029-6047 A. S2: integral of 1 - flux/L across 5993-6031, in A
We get 1.0 A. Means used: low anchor 34.4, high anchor 35.8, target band 34.2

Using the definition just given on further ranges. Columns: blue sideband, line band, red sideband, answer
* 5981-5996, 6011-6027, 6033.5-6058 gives 0.59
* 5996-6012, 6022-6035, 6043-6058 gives 0.26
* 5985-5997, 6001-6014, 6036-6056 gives 0.22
